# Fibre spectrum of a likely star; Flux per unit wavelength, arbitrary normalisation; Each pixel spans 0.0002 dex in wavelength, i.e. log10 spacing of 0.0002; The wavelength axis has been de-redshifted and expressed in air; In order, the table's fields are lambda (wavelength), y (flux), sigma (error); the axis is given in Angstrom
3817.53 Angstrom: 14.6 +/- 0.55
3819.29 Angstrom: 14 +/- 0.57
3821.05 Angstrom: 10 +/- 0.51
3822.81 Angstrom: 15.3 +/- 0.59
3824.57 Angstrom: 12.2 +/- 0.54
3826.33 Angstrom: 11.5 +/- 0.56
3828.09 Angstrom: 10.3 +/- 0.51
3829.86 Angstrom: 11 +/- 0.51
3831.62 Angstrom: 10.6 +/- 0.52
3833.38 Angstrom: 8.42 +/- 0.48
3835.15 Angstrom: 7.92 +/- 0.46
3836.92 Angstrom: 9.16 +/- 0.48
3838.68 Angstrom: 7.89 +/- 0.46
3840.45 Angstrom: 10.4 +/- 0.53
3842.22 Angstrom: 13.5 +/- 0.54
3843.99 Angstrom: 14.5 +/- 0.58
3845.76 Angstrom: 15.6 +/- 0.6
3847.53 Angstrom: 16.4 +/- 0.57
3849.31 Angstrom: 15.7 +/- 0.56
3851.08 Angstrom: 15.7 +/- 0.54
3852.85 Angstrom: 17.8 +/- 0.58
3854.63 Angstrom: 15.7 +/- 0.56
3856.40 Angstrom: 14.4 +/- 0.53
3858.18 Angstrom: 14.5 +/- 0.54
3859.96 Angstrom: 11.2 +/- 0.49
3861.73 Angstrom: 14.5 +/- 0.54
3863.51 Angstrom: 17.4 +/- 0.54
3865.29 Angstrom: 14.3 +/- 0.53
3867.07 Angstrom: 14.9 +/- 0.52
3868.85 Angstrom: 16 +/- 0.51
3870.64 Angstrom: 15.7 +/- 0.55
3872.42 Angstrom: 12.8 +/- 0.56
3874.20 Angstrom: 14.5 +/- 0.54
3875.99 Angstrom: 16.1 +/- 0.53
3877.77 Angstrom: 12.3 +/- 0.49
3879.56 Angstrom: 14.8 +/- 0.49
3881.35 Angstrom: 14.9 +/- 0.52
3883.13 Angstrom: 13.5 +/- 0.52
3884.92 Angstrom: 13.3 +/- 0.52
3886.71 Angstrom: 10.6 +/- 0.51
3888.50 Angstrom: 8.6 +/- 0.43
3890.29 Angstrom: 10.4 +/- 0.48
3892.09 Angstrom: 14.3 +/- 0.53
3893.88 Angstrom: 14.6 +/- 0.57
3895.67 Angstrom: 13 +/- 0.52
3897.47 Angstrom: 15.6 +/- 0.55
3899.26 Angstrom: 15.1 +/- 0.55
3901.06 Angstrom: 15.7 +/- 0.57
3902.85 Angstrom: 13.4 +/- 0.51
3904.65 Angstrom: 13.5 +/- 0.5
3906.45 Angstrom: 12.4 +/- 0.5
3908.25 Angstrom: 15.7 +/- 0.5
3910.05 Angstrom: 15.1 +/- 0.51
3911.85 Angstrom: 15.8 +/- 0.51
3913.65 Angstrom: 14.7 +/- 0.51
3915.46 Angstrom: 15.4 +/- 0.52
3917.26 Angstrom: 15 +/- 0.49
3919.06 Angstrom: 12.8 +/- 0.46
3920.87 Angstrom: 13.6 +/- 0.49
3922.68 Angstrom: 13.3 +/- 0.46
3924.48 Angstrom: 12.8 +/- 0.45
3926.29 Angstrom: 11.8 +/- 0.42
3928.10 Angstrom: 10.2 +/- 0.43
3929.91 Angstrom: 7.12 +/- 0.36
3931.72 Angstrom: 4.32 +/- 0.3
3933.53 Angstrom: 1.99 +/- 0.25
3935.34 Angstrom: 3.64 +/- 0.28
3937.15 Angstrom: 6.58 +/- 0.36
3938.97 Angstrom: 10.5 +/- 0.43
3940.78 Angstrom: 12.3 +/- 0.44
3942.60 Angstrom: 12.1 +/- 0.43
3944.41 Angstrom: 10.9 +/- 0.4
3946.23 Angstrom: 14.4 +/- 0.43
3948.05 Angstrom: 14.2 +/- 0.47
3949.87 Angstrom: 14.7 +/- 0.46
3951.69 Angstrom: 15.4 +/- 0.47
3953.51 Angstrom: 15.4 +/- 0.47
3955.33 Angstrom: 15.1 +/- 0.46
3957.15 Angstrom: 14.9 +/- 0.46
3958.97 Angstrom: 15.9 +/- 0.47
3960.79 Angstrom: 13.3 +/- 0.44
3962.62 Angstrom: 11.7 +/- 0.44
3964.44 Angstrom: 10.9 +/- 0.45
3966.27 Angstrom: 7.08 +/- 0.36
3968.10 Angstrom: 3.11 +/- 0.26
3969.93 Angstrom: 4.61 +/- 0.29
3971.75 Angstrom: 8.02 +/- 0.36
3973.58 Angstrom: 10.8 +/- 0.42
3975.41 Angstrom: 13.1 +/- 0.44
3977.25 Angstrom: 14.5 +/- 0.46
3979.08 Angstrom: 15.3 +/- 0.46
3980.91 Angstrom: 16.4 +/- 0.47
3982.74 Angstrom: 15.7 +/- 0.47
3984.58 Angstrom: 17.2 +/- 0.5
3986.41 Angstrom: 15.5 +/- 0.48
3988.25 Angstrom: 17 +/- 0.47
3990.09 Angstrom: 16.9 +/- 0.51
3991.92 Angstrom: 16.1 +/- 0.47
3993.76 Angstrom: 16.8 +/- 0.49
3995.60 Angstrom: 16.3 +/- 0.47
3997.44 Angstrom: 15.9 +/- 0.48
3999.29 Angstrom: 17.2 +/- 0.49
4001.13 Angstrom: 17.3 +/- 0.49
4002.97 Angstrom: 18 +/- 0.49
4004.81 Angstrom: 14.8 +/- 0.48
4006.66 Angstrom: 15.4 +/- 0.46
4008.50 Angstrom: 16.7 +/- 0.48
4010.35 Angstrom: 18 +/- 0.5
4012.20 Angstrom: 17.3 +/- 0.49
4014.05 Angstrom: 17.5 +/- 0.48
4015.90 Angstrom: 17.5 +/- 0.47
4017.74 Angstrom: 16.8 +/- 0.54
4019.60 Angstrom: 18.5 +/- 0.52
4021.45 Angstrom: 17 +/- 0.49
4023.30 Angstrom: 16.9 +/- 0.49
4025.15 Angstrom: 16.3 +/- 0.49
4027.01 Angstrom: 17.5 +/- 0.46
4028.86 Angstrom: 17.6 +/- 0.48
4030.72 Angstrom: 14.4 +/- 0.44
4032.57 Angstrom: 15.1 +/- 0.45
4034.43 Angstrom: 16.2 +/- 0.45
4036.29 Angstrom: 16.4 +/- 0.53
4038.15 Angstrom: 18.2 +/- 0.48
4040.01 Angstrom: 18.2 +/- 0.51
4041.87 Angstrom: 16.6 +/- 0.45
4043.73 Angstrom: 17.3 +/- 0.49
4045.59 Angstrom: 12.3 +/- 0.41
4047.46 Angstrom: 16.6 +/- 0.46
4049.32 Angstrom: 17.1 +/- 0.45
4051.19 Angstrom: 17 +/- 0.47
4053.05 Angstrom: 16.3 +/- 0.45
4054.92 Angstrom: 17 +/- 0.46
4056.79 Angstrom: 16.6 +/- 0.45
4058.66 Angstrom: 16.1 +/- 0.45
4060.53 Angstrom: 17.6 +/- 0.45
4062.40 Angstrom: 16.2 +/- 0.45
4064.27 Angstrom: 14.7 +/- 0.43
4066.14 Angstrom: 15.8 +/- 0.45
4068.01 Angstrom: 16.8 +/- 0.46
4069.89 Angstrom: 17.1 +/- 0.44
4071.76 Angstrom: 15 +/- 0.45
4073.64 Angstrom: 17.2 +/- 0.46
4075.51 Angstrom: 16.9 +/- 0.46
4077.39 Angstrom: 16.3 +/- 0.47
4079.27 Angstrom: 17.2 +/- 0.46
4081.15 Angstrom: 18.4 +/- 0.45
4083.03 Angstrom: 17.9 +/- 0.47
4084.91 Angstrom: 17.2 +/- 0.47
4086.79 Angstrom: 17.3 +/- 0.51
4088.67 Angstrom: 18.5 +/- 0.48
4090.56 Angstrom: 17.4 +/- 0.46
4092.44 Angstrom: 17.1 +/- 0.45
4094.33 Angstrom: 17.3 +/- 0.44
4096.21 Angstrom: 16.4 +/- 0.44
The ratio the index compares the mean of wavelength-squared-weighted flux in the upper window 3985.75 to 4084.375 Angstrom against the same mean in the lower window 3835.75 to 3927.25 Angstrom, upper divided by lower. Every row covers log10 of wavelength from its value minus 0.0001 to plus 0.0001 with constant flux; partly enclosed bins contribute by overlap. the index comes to 1.3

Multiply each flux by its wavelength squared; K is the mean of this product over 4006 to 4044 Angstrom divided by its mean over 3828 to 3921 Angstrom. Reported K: 1.34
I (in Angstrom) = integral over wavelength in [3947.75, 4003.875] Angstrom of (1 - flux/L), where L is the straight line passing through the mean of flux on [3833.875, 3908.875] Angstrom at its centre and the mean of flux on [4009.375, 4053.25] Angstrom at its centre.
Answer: 6.2 Angstrom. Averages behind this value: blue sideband 13.7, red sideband 16.8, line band 14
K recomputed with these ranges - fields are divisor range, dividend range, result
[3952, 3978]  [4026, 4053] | 1.50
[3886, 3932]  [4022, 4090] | 1.38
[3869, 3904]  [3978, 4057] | 1.30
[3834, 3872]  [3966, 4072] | 1.23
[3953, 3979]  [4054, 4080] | 1.52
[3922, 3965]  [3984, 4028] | 1.52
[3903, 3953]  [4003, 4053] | 1.47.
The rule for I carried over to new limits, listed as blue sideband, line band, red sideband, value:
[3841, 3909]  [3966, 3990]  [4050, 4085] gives 4.8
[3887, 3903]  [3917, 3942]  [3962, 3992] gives 6.5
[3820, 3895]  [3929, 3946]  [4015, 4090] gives 7.7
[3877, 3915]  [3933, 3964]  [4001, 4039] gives 6.2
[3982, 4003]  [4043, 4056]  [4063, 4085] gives 0.3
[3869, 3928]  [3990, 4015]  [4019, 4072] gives -1.6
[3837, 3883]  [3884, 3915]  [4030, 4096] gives 2.4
